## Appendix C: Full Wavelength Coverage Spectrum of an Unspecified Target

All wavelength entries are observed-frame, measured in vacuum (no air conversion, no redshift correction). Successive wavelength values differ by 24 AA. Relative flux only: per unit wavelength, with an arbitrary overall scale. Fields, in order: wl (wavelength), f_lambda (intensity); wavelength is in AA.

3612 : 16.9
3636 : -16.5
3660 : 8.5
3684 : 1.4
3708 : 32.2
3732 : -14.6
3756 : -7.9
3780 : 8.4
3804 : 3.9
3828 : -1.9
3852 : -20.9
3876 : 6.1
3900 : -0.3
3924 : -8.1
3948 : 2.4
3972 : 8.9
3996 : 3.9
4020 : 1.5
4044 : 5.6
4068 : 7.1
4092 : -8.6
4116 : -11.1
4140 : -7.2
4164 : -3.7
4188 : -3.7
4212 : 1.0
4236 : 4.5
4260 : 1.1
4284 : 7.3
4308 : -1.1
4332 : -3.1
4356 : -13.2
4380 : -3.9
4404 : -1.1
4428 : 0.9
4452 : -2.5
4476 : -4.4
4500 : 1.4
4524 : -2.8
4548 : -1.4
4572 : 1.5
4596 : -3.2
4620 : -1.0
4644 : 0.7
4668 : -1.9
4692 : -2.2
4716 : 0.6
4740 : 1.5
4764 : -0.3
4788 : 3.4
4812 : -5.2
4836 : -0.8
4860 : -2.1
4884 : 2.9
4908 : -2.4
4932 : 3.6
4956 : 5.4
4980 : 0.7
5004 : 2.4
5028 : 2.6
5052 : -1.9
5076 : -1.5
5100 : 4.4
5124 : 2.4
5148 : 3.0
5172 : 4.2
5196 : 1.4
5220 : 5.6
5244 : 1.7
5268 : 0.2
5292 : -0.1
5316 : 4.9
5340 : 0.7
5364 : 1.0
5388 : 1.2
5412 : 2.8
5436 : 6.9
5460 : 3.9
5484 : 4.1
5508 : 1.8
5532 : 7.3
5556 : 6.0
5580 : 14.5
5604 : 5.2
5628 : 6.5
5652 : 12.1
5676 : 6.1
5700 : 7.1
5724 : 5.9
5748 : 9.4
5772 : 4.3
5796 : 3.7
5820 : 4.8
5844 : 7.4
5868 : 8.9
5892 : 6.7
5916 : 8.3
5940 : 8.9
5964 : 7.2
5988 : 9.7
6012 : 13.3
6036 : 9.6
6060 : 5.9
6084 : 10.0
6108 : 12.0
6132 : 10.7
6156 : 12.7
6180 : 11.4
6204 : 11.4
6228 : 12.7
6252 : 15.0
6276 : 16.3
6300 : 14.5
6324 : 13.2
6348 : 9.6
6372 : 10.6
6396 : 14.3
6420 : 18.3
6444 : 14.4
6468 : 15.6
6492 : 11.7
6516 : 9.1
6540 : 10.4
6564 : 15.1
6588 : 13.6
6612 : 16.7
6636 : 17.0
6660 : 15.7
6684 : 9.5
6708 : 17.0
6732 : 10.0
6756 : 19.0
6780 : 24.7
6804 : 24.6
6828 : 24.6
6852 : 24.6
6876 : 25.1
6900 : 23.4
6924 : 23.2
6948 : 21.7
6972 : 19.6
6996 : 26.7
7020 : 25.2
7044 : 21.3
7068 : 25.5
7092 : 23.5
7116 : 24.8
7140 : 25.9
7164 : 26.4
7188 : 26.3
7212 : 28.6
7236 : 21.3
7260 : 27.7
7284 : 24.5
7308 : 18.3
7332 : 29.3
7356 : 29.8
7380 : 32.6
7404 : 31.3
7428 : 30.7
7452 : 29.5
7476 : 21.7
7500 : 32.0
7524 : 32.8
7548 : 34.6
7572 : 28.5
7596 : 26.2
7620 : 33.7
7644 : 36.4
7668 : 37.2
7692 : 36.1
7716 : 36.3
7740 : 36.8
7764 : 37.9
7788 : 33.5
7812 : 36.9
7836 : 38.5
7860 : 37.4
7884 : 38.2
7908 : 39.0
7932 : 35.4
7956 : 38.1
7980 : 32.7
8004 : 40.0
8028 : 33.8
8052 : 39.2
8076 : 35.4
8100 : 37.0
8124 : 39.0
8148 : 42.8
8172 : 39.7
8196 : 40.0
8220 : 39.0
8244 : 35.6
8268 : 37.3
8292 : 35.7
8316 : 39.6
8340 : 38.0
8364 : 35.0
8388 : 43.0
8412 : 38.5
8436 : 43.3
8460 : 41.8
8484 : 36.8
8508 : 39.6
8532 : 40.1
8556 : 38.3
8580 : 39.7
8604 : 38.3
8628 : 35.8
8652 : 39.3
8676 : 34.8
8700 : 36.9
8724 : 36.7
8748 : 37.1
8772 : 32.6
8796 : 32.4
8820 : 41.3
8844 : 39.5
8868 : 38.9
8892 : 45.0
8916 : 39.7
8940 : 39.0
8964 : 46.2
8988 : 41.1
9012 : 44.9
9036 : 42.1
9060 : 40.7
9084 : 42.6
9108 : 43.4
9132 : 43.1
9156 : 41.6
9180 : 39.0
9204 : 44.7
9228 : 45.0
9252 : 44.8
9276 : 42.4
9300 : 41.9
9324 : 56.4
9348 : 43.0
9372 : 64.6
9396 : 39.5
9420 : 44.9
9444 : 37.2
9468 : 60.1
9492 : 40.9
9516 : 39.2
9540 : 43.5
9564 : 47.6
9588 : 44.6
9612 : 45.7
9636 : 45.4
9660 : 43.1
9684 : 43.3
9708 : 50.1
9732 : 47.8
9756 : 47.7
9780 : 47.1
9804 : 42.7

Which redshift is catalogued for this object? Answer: 0.697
